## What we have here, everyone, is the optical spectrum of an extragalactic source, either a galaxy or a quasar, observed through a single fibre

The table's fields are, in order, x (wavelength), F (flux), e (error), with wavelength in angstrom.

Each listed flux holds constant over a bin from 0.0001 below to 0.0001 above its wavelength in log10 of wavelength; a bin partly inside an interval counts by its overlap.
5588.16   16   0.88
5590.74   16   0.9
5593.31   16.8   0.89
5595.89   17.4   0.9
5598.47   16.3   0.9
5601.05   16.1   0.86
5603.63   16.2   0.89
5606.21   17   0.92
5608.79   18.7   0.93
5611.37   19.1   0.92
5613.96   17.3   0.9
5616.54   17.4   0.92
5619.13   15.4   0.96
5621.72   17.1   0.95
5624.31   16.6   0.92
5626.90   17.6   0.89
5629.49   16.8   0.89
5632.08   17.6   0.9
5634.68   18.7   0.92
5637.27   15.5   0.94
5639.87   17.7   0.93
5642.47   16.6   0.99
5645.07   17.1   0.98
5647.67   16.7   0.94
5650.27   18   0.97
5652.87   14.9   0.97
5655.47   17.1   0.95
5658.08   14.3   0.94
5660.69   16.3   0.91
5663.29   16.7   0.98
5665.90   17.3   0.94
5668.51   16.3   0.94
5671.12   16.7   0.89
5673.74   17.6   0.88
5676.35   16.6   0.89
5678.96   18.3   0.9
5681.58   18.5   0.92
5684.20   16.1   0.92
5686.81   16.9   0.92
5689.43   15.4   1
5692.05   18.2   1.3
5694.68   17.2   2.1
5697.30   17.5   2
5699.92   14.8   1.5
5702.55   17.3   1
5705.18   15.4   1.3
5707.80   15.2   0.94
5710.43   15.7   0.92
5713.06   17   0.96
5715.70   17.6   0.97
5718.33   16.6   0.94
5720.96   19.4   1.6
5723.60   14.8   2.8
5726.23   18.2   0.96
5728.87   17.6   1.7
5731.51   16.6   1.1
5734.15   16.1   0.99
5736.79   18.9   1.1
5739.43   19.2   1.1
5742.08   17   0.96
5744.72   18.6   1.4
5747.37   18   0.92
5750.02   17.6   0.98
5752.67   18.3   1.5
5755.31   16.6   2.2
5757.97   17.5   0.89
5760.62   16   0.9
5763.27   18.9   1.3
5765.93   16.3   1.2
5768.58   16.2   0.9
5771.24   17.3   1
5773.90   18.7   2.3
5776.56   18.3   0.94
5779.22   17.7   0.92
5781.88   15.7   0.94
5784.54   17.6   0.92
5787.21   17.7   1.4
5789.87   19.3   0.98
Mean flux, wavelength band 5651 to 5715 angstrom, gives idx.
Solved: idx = 16.6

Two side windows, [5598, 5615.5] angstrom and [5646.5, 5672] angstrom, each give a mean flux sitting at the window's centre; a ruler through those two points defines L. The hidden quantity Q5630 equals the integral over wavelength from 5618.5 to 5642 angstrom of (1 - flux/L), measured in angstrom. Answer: -0.2 angstrom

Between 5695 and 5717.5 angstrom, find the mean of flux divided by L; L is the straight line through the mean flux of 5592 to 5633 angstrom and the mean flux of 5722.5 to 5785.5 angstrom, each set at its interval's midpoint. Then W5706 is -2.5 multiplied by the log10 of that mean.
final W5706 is 0.06 mag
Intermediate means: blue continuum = 17.1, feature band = 16.4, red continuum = 17.4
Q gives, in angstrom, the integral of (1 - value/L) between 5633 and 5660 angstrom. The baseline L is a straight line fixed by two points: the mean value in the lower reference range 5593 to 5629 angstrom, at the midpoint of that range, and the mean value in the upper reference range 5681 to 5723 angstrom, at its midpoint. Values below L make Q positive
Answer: 0.4 angstrom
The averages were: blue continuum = 17.1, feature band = 16.7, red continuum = 16.7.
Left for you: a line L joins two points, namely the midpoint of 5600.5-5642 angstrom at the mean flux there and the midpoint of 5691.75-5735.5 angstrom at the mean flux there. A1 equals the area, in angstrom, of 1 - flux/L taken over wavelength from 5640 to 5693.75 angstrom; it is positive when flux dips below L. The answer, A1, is 0.5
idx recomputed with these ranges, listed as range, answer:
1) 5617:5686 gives 16.9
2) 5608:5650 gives 17.2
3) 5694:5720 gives 16.5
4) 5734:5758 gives 17.9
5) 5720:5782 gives 17.5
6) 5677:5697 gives 17.2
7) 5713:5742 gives 17.5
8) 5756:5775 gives 17.2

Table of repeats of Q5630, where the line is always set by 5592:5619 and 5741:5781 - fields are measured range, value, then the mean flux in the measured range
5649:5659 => 0.65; 16.1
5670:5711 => 1.47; 16.7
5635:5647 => 0.24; 16.9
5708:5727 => 0.56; 16.9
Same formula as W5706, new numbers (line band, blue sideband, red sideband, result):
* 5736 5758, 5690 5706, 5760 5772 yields -0.07 mag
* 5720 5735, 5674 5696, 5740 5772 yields 0.01 mag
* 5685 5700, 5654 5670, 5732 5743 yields 0.01 mag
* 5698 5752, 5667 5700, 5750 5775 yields 0.00 mag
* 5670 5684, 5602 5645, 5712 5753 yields 0.00 mag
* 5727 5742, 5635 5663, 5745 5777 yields -0.02 mag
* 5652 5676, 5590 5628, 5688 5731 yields 0.03 mag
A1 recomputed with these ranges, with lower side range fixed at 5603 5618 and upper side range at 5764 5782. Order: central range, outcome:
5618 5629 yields 0.6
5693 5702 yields 0.4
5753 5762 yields 0.2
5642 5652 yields 0.3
